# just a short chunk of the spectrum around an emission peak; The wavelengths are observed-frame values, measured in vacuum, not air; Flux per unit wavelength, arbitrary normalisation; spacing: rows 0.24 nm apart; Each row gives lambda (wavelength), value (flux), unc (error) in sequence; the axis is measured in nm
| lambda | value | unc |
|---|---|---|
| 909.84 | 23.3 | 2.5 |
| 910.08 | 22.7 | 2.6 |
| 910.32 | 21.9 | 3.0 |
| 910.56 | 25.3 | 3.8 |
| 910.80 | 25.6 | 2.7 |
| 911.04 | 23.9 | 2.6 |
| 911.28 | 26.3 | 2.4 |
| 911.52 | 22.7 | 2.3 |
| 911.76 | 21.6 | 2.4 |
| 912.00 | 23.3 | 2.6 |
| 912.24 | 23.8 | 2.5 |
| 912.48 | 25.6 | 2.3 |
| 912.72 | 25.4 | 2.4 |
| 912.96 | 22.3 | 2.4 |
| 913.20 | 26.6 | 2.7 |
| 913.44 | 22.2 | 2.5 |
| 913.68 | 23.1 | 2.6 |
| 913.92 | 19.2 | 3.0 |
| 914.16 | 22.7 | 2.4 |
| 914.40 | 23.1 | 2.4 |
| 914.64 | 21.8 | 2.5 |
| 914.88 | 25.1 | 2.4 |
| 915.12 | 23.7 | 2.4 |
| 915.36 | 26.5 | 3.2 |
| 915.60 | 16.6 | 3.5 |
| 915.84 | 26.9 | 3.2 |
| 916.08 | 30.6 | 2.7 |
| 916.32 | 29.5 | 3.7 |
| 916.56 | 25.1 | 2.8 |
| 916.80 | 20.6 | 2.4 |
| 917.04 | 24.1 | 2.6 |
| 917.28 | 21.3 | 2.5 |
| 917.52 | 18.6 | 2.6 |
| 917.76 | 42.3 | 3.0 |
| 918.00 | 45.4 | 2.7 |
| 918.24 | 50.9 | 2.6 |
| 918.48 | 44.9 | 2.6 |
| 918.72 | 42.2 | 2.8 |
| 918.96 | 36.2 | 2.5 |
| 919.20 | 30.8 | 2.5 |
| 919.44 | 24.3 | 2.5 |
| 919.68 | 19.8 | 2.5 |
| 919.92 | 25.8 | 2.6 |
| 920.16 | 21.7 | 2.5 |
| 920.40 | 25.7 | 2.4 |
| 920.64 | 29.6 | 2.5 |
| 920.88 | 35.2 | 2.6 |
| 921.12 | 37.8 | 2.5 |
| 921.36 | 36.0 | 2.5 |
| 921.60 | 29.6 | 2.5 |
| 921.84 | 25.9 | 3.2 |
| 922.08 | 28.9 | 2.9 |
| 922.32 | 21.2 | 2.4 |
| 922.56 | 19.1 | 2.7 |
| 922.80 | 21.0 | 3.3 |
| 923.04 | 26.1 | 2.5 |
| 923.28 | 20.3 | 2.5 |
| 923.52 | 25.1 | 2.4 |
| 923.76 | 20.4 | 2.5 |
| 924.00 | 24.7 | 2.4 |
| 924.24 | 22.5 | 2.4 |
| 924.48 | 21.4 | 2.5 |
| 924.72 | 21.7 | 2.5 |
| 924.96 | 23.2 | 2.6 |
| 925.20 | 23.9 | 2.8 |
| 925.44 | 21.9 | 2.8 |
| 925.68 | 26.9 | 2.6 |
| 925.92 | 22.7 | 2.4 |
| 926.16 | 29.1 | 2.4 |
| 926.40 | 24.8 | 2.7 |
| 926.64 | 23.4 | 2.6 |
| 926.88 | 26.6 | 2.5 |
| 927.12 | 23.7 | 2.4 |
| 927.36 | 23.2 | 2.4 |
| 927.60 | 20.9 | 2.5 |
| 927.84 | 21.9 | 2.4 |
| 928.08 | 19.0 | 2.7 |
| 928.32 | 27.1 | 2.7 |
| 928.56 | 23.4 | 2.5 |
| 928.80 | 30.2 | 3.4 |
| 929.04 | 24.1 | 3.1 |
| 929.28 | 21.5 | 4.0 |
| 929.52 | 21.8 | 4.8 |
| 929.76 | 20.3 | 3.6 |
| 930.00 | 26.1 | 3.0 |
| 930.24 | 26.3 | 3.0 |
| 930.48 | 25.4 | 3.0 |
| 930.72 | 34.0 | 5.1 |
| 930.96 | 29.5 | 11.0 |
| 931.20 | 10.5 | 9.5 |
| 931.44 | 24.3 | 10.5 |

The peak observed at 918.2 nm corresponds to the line Halpha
